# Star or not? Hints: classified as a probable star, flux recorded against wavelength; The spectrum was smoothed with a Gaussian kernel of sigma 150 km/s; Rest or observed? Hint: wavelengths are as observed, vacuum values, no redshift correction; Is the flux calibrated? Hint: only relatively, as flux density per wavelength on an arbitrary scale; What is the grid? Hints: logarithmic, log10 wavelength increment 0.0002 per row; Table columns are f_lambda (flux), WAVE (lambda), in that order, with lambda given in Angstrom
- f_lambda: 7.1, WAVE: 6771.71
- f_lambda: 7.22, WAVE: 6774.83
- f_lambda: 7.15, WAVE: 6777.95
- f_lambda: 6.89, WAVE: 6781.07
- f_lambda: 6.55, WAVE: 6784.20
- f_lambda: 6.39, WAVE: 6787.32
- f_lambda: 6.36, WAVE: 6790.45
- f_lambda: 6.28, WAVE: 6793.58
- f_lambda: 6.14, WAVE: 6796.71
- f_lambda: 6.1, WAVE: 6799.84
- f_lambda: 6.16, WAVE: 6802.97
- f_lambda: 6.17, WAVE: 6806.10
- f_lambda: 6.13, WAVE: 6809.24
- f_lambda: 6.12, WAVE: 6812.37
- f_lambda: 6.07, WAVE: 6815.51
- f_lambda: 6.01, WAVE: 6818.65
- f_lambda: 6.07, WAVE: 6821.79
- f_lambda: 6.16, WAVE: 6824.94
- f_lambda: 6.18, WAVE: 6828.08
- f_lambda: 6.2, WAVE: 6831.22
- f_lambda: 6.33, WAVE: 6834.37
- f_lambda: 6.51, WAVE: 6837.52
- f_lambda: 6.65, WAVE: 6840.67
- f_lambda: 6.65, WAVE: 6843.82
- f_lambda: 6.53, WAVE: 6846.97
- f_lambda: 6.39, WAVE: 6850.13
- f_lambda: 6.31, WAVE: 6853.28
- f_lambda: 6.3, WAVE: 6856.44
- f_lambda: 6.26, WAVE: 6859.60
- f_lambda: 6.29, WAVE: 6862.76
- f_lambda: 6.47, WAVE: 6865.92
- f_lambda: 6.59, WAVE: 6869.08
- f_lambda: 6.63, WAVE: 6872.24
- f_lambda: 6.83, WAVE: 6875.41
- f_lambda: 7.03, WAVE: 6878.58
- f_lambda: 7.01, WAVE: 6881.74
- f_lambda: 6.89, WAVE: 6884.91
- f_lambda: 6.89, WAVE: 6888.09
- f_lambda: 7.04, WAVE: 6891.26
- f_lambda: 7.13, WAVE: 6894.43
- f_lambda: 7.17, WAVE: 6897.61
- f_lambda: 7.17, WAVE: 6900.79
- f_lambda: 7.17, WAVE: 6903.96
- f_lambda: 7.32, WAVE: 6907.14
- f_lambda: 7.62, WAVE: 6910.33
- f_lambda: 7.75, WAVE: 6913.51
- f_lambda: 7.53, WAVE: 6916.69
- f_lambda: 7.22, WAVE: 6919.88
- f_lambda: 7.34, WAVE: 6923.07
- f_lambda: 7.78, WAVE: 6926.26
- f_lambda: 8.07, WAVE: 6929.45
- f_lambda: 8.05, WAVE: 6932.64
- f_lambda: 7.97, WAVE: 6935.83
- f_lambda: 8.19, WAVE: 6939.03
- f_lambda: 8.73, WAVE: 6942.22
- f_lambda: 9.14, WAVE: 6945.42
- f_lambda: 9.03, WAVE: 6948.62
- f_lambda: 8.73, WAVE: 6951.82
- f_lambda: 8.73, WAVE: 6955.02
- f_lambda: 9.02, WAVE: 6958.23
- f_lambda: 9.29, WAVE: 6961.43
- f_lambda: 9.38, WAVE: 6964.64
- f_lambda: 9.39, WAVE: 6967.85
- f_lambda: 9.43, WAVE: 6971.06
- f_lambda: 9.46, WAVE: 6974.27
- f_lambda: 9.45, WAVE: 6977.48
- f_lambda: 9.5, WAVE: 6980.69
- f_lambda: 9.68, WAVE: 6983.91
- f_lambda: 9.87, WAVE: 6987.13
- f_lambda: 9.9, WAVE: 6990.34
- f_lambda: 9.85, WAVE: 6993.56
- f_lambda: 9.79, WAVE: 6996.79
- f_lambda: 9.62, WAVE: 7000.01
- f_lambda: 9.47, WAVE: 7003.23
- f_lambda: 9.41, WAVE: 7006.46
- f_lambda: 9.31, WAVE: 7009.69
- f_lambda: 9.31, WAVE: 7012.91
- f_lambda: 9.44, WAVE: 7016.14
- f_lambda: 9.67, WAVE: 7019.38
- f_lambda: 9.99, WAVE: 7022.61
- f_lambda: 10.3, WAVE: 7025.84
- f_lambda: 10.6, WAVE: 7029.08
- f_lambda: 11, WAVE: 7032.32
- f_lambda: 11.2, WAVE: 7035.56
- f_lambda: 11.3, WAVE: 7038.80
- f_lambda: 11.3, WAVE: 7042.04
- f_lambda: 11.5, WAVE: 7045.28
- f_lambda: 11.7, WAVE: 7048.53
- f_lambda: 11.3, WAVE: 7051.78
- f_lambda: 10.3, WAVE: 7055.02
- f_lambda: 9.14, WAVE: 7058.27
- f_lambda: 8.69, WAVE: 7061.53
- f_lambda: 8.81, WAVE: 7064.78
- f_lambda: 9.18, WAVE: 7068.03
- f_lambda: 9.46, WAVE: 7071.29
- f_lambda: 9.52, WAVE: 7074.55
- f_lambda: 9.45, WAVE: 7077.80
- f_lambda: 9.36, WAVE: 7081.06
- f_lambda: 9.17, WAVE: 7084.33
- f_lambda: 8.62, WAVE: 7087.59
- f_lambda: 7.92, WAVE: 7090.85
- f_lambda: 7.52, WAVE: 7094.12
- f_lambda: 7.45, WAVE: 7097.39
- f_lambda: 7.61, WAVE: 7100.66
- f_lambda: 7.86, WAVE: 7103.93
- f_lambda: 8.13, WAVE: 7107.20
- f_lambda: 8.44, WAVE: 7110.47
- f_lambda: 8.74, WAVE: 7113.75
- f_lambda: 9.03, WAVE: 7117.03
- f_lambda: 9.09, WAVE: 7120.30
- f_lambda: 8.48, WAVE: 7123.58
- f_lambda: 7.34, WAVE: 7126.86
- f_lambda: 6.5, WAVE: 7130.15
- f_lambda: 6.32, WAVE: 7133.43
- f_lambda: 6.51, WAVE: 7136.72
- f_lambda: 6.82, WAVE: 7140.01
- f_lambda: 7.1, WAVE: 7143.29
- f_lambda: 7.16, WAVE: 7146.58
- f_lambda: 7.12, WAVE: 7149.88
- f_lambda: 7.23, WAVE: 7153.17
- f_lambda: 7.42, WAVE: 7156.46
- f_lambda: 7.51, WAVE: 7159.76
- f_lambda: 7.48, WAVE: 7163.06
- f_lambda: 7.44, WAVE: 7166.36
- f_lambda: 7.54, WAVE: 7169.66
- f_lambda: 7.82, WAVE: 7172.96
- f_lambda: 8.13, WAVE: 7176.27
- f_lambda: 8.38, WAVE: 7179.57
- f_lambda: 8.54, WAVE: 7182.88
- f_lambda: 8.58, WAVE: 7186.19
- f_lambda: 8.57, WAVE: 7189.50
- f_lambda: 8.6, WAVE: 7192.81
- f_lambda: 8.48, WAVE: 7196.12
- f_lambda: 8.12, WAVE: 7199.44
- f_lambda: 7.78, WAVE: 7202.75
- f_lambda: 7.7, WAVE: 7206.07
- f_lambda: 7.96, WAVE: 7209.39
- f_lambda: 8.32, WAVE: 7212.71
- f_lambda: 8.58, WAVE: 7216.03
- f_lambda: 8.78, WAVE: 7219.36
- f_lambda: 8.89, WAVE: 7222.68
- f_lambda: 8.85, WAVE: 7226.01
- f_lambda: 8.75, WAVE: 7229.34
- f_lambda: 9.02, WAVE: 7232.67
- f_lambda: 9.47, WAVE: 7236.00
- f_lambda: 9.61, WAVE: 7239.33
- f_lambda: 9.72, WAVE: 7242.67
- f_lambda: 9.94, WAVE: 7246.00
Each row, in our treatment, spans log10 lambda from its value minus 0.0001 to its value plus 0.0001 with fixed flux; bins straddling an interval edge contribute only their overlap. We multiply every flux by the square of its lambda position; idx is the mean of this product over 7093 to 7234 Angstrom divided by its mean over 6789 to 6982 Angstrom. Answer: 1.2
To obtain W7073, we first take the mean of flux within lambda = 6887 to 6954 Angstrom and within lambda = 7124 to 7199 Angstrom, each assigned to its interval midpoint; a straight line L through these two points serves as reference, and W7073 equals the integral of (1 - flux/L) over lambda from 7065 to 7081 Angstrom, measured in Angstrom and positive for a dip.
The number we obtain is -3.5 Angstrom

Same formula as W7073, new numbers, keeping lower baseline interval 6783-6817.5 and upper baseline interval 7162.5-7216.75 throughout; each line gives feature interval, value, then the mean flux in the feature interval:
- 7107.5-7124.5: -2.09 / 8.72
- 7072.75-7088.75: -3.48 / 9.24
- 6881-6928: -3.81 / 7.28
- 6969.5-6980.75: -3.79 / 9.46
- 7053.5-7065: -2.75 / 9.27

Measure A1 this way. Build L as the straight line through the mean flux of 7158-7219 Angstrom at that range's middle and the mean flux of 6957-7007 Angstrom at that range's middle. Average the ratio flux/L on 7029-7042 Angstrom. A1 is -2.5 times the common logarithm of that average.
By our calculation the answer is -0.21 mag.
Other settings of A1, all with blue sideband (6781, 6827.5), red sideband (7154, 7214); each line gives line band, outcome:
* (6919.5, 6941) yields -0.15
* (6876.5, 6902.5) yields -0.07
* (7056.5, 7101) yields -0.17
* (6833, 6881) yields -0.01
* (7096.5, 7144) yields 0.00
